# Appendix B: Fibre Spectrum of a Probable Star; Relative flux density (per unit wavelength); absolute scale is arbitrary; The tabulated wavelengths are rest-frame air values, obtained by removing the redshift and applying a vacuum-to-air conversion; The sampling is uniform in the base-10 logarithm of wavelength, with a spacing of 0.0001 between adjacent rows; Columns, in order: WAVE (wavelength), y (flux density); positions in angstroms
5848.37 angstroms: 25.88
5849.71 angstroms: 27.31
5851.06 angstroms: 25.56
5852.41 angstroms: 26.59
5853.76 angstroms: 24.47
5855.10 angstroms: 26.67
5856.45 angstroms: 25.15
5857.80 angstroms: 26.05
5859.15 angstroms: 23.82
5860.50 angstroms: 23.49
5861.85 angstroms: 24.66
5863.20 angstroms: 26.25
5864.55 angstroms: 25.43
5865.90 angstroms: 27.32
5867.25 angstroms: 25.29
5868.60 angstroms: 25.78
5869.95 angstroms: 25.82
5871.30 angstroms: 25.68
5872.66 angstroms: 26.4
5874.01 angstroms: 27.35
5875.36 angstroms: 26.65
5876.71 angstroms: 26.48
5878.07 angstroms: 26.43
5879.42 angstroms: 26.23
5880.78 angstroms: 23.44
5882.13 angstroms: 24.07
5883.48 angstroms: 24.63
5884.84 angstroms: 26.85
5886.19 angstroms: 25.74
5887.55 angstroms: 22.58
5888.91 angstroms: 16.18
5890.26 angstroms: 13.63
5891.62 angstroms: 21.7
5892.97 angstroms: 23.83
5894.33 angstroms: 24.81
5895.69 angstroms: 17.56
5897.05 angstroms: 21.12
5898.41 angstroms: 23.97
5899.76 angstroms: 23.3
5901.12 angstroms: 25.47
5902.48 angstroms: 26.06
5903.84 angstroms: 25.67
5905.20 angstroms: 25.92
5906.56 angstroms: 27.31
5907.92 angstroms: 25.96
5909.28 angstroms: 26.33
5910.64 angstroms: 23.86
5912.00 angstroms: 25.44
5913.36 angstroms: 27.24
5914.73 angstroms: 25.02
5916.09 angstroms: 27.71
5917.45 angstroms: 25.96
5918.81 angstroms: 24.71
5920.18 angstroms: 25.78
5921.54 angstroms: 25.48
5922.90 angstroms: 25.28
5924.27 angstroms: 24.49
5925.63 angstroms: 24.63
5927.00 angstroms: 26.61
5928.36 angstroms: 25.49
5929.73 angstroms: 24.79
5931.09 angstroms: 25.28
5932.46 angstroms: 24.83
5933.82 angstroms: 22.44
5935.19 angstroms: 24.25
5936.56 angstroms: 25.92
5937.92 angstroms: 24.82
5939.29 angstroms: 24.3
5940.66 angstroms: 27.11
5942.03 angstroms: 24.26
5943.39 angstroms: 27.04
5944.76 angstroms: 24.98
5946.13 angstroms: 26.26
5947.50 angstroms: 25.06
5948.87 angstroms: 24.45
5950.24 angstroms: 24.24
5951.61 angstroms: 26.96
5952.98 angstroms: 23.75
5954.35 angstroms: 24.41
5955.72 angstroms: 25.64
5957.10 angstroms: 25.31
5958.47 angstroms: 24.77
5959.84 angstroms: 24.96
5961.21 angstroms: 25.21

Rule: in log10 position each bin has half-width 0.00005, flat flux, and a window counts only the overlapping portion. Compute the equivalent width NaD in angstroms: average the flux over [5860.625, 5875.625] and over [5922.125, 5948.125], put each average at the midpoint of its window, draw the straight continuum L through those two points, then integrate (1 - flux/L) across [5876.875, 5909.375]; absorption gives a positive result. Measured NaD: 2.5 angstroms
